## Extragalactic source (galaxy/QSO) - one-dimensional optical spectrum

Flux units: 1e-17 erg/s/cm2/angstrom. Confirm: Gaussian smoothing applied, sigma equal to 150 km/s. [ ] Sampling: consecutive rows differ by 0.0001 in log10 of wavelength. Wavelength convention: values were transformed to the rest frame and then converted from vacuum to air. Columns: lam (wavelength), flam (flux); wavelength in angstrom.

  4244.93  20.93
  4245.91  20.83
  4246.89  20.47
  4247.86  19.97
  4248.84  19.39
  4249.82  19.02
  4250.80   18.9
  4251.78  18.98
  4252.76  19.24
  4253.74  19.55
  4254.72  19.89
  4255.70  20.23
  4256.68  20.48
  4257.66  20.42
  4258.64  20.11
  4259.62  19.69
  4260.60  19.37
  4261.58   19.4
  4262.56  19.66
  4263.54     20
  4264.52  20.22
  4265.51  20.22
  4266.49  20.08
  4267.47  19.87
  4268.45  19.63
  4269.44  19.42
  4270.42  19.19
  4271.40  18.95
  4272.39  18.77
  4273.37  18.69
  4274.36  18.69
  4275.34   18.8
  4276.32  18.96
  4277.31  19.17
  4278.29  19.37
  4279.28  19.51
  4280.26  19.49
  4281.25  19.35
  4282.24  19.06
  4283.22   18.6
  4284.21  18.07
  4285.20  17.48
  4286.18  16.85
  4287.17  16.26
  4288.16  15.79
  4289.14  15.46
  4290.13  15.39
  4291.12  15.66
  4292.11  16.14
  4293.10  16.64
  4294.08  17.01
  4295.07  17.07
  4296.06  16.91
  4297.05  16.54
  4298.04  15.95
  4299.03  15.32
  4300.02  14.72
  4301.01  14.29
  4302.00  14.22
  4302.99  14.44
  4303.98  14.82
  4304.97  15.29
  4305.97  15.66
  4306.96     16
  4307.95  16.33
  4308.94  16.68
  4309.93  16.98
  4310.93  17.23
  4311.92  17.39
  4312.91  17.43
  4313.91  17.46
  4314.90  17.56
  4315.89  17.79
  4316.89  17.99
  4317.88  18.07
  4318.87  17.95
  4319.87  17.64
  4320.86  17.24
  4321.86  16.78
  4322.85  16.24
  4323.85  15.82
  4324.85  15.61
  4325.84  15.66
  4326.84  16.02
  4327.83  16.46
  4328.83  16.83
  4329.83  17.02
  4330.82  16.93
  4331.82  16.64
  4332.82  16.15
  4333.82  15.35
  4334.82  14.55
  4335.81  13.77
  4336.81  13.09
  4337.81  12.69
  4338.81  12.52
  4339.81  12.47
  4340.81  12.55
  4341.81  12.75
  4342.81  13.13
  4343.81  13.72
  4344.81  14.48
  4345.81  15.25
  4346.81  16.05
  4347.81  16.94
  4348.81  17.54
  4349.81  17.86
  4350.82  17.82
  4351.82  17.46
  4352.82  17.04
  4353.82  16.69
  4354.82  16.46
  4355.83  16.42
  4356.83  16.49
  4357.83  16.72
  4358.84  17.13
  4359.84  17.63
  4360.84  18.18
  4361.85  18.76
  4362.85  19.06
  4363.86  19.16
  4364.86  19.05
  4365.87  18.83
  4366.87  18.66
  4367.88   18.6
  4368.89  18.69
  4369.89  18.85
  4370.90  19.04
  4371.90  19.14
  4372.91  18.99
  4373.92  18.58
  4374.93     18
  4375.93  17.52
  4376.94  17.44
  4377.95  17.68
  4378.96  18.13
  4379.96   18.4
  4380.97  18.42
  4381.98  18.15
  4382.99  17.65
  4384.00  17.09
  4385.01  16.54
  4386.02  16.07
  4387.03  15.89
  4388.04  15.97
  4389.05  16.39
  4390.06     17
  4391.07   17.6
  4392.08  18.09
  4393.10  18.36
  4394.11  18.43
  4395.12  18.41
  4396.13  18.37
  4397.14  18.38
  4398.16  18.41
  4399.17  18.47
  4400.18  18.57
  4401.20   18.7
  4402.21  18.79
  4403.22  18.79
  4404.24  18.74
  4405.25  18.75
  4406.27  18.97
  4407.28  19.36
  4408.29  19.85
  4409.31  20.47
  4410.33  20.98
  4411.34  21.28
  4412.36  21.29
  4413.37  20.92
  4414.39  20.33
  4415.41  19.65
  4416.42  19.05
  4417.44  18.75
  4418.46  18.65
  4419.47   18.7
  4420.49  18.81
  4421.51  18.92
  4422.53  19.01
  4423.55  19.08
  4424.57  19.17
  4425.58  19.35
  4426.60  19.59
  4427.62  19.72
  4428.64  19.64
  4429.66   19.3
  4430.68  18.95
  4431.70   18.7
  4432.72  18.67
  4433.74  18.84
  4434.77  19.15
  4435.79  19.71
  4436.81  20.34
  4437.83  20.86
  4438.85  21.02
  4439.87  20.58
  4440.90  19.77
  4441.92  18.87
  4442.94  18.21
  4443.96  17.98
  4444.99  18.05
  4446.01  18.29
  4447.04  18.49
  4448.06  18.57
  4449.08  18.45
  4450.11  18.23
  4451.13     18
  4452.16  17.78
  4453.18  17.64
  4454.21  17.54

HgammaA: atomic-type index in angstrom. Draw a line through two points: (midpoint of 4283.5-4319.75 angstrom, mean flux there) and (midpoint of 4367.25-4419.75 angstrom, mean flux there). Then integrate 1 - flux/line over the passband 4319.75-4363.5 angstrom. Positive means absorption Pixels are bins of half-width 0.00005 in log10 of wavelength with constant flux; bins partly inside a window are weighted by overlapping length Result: 3.6 angstrom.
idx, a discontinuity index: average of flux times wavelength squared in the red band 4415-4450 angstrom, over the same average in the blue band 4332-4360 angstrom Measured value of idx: 1.29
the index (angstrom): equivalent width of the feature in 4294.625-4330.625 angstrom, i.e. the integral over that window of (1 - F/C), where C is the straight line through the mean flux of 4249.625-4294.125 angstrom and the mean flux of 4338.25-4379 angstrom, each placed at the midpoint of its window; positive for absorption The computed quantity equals 3.0 angstrom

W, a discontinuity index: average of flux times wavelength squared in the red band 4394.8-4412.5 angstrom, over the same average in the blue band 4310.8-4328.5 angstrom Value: 1.17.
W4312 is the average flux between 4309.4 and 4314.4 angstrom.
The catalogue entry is 17.3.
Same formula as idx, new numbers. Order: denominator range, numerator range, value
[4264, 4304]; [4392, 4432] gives 1.16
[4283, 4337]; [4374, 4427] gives 1.19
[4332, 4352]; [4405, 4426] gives 1.37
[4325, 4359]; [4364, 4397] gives 1.18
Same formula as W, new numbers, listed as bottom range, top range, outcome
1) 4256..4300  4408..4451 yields 1.13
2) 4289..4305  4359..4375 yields 1.23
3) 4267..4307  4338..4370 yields 0.99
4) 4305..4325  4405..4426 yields 1.21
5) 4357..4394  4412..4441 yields 1.12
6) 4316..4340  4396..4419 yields 1.27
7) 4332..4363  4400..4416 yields 1.29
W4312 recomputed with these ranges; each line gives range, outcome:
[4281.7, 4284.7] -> 18.6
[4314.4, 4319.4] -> 17.9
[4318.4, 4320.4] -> 17.8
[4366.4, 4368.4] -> 18.6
